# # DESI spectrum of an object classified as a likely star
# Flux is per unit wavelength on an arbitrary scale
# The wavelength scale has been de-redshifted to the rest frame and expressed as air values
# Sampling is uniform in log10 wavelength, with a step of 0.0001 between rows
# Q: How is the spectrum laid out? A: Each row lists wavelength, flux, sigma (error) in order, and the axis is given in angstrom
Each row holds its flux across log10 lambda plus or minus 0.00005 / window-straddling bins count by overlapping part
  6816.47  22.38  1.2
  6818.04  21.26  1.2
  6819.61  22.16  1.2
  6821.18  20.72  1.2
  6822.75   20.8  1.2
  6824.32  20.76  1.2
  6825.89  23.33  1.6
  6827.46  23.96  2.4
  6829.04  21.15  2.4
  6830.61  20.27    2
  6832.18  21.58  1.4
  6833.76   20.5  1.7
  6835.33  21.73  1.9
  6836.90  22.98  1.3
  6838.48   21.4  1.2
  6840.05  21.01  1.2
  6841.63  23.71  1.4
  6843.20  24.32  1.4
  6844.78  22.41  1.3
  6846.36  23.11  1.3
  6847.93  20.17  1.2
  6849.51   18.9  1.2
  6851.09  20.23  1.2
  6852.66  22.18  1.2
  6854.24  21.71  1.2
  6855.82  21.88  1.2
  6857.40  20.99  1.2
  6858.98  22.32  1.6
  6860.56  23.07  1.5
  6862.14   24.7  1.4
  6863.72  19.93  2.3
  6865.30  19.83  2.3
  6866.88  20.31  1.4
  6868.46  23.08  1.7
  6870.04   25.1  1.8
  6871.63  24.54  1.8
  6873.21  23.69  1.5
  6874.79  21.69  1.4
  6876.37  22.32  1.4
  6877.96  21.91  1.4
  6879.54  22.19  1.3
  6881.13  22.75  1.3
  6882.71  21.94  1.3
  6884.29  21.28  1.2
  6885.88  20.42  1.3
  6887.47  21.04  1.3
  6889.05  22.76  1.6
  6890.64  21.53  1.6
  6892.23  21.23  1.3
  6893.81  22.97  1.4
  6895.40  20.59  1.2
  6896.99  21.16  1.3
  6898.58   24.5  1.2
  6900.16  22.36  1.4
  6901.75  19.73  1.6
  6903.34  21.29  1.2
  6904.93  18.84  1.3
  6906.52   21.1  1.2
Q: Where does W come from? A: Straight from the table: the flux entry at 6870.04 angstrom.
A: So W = 25.1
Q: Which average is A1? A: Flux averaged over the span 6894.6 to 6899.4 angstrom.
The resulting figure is 22.1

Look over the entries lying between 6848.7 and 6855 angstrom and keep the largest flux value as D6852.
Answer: 22.18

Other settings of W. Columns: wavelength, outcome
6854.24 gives 21.71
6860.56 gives 23.07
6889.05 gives 22.76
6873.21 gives 23.69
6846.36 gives 23.11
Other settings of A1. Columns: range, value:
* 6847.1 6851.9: 19.9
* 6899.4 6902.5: 21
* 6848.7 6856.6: 21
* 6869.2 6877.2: 23.4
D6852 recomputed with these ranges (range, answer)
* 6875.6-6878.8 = 22.32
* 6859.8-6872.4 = 25.1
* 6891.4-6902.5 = 24.5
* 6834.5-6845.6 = 24.32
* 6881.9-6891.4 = 22.76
